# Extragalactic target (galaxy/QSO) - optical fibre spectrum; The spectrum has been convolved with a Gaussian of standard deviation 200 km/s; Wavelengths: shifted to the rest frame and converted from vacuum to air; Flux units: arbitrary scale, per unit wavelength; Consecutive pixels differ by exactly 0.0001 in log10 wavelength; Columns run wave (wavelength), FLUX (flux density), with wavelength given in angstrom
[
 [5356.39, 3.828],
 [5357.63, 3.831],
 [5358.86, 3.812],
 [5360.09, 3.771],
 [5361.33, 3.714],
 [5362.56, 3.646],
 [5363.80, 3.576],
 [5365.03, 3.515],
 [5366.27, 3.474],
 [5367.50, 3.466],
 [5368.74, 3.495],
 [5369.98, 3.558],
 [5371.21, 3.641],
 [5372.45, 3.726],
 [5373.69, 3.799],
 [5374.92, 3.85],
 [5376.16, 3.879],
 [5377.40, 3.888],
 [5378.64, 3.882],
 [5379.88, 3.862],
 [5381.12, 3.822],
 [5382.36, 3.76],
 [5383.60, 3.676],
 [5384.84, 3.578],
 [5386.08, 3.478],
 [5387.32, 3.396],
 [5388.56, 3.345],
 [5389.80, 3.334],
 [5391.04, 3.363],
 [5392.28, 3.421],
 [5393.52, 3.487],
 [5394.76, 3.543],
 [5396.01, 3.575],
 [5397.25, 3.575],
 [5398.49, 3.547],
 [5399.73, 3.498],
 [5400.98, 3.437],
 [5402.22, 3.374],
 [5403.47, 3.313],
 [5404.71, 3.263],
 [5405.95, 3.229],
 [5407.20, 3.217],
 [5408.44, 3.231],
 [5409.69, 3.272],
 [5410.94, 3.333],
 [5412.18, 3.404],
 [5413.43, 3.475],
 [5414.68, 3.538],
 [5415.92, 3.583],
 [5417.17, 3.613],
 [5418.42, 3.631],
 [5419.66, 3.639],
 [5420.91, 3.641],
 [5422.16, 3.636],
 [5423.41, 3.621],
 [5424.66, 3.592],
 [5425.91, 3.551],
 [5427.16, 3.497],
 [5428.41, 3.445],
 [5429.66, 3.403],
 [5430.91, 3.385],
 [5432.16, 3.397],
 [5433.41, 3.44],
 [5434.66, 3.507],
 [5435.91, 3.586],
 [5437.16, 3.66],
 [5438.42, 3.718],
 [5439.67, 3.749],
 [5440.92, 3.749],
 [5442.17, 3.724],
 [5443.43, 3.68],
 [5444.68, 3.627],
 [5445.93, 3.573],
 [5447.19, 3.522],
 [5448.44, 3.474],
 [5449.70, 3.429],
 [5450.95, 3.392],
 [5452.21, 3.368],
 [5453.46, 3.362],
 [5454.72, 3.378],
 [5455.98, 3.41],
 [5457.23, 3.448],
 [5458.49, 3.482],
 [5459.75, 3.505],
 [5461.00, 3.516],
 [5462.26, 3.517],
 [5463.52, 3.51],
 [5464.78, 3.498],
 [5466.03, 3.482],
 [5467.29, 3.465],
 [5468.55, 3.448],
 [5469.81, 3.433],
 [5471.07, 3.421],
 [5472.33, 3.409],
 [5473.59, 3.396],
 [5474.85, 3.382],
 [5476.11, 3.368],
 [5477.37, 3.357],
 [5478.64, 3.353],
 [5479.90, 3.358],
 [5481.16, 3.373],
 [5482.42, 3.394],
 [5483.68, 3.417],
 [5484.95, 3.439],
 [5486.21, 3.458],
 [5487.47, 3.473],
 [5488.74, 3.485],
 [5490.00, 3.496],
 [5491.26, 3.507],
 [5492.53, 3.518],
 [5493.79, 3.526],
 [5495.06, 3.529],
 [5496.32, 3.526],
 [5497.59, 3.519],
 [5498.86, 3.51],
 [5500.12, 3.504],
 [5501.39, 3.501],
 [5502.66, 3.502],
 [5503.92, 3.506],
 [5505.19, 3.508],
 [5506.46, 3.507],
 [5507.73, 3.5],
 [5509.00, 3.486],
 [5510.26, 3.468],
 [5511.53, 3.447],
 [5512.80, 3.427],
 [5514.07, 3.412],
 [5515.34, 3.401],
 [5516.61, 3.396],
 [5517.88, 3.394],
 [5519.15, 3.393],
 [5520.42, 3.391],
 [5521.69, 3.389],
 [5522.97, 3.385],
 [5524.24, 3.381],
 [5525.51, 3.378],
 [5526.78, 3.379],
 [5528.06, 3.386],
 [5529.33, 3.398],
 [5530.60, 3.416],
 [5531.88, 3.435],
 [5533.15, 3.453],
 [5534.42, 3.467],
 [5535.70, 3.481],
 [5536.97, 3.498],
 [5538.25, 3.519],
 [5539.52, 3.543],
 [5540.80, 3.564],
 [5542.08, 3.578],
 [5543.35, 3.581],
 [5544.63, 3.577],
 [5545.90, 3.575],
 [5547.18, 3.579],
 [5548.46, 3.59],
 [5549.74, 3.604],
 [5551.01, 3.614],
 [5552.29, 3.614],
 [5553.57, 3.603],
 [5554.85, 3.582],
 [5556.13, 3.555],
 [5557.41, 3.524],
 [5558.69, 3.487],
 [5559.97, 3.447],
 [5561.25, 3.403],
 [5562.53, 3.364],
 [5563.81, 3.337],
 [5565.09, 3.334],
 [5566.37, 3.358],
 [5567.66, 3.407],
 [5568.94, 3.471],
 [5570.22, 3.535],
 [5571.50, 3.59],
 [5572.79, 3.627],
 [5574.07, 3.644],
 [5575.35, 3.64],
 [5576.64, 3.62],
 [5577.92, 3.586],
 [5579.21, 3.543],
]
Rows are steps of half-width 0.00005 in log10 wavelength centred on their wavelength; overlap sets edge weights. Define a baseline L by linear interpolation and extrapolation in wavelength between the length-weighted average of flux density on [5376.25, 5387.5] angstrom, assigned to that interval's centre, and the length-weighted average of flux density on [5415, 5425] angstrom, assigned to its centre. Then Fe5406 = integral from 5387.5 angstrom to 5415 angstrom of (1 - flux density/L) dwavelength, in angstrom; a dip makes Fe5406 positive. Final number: 2.0 angstrom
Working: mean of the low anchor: 3.72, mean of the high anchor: 3.62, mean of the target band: 3.4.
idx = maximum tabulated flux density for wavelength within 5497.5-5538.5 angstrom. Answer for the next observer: 3.519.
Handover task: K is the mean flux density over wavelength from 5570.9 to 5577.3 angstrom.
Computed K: 3.62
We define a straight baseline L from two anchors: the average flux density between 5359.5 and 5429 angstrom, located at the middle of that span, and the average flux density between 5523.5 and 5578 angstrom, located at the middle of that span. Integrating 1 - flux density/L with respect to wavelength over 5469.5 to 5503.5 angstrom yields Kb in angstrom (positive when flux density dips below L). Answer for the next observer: 0.7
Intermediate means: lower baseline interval 3.55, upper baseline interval 3.5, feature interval 3.45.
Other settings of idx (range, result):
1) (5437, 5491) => 3.749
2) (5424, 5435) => 3.592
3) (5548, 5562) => 3.614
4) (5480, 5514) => 3.529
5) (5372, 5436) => 3.888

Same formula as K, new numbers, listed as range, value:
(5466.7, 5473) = 3.43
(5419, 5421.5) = 3.65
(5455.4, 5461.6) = 3.48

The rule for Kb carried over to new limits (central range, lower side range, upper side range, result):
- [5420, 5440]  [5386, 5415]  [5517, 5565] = -0.8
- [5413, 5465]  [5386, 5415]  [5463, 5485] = -1.9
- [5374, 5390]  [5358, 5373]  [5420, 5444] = -0.3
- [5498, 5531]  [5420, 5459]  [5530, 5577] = 0.8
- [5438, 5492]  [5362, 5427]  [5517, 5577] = 0.6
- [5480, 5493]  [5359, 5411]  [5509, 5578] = 0.2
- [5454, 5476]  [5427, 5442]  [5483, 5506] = 0.5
